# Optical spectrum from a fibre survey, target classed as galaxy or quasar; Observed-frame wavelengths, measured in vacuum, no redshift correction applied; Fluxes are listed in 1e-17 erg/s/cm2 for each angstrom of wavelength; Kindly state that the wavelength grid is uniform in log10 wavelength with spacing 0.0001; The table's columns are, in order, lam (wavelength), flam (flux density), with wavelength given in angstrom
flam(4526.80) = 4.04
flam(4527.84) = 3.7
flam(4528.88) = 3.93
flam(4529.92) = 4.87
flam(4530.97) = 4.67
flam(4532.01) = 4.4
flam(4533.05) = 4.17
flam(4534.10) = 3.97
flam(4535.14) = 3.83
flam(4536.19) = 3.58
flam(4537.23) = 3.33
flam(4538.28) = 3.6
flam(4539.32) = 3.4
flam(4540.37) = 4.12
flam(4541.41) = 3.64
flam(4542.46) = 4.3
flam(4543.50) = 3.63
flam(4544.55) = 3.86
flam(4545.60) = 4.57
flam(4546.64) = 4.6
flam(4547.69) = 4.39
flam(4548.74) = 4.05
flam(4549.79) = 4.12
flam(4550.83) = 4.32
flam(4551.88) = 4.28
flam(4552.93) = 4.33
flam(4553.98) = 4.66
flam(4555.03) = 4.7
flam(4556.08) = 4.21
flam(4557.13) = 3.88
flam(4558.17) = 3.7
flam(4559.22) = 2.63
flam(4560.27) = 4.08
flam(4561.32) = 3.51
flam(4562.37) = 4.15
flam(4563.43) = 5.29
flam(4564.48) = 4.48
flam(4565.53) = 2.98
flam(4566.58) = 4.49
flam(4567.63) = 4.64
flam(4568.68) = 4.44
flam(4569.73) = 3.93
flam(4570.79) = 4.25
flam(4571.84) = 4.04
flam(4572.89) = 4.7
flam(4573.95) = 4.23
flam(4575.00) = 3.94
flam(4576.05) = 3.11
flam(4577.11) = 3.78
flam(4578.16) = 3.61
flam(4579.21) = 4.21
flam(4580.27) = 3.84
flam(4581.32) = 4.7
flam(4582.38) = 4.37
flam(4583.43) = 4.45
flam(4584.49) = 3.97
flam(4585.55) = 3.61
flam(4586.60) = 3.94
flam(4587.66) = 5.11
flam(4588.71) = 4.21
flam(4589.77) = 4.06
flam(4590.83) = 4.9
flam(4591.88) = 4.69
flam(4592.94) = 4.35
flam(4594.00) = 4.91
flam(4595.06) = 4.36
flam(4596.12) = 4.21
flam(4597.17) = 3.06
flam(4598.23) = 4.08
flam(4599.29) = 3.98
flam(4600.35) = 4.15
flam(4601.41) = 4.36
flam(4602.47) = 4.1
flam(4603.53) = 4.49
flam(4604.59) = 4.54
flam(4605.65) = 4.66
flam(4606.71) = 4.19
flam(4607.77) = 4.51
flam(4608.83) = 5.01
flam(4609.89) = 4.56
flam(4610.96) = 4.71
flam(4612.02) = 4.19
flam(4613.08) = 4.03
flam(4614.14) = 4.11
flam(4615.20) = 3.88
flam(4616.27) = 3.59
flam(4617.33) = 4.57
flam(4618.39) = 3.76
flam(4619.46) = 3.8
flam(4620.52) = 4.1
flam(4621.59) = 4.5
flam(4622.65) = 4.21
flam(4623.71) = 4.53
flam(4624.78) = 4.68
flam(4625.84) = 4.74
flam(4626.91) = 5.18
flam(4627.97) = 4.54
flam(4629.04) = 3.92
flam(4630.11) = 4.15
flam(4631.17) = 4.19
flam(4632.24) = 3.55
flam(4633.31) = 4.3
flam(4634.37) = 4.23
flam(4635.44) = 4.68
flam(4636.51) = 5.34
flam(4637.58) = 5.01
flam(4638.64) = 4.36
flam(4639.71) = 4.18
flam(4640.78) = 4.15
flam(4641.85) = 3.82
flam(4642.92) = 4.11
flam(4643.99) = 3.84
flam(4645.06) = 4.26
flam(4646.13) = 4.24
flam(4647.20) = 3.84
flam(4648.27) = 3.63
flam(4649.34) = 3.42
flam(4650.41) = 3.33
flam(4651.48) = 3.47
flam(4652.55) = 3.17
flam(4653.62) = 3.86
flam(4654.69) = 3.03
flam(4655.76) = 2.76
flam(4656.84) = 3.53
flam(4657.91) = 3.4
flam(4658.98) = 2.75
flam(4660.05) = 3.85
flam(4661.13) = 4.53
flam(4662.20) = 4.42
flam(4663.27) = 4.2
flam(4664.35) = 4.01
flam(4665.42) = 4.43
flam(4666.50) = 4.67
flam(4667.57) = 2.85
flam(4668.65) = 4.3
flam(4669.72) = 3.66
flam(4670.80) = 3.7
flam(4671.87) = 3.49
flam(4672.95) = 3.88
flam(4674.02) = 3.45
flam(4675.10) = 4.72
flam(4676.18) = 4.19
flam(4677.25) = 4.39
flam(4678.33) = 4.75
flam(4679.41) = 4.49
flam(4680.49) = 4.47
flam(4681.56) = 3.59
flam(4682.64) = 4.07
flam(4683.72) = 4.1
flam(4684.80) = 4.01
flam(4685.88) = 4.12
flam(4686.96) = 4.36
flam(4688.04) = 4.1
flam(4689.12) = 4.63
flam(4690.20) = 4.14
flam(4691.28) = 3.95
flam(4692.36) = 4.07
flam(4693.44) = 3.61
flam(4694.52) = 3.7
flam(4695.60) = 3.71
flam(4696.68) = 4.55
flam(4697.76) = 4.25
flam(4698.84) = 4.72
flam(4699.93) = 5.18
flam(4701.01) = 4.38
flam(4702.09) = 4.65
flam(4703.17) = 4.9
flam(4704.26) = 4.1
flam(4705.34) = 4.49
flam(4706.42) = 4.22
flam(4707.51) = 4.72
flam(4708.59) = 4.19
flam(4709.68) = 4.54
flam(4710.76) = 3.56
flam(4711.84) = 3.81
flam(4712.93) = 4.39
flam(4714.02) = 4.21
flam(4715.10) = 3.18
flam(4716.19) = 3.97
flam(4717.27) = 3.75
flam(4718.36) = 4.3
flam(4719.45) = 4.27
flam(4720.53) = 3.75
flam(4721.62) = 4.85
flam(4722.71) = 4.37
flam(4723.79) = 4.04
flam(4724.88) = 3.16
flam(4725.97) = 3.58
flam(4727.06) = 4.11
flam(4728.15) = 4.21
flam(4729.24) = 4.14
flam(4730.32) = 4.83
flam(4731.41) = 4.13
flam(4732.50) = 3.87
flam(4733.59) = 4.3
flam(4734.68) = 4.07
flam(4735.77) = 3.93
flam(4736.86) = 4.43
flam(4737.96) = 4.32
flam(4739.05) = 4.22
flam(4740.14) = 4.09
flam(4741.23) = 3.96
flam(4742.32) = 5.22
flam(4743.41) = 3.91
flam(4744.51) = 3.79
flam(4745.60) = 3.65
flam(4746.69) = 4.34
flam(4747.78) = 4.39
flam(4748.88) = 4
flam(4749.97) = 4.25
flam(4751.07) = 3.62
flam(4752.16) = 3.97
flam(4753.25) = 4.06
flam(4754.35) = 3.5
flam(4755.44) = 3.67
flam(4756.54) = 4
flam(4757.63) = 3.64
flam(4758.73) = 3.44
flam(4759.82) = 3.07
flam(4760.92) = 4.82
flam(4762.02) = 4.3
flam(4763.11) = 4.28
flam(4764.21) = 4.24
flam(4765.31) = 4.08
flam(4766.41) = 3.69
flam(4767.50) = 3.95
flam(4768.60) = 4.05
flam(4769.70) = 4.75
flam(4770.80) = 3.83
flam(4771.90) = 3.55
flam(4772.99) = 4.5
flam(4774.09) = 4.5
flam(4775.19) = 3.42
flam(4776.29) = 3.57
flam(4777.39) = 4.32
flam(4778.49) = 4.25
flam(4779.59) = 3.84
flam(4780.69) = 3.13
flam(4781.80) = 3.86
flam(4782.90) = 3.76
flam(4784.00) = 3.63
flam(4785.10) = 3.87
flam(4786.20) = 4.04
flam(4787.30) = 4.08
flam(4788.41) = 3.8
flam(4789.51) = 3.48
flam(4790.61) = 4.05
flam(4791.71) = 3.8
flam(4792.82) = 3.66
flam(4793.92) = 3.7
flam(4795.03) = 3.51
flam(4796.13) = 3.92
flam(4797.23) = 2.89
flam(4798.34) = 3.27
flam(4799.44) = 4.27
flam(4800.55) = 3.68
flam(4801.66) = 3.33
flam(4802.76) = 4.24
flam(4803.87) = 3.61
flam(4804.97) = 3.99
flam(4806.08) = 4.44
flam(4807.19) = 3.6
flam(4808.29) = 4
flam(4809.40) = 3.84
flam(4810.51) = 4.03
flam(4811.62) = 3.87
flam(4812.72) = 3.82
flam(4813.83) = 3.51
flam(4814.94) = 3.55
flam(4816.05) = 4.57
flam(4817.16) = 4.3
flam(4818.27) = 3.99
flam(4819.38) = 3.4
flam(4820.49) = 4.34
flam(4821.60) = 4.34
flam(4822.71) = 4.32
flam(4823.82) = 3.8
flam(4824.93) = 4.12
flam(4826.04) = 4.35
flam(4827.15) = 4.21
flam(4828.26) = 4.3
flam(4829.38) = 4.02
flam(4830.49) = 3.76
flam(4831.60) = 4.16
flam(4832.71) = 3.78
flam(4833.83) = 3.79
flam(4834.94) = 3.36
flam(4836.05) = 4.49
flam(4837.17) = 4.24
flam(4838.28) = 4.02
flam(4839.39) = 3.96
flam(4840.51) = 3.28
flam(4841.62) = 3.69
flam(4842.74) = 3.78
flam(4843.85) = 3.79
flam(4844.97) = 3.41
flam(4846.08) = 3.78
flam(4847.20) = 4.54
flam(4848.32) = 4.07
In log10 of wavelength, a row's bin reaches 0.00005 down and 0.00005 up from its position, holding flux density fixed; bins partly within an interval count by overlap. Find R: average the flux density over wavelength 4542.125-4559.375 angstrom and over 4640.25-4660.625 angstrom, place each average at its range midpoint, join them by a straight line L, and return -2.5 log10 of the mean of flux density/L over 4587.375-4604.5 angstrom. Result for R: -0.11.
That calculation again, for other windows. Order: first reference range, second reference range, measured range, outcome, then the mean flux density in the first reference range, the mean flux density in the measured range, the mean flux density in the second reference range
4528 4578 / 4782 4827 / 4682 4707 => -0.08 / 4.07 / 4.26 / 3.87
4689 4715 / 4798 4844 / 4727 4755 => 0.01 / 4.25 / 4.13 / 3.94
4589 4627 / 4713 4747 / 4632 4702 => 0.05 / 4.32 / 4.04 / 4.1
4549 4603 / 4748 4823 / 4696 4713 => -0.11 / 4.16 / 4.41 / 3.89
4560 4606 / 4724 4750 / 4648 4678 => 0.11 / 4.2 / 3.76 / 4.12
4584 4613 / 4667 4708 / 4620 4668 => 0.05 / 4.33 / 4.05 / 4.18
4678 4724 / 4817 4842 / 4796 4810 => 0.08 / 4.21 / 3.77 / 4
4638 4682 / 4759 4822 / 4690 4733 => -0.07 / 3.89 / 4.16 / 3.89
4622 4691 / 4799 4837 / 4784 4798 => 0.08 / 4.06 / 3.72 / 3.98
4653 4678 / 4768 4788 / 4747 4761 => 0.02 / 3.84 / 3.86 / 3.94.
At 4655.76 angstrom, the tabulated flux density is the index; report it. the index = 2.76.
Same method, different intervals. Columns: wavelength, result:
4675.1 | 4.72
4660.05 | 3.85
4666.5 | 4.67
